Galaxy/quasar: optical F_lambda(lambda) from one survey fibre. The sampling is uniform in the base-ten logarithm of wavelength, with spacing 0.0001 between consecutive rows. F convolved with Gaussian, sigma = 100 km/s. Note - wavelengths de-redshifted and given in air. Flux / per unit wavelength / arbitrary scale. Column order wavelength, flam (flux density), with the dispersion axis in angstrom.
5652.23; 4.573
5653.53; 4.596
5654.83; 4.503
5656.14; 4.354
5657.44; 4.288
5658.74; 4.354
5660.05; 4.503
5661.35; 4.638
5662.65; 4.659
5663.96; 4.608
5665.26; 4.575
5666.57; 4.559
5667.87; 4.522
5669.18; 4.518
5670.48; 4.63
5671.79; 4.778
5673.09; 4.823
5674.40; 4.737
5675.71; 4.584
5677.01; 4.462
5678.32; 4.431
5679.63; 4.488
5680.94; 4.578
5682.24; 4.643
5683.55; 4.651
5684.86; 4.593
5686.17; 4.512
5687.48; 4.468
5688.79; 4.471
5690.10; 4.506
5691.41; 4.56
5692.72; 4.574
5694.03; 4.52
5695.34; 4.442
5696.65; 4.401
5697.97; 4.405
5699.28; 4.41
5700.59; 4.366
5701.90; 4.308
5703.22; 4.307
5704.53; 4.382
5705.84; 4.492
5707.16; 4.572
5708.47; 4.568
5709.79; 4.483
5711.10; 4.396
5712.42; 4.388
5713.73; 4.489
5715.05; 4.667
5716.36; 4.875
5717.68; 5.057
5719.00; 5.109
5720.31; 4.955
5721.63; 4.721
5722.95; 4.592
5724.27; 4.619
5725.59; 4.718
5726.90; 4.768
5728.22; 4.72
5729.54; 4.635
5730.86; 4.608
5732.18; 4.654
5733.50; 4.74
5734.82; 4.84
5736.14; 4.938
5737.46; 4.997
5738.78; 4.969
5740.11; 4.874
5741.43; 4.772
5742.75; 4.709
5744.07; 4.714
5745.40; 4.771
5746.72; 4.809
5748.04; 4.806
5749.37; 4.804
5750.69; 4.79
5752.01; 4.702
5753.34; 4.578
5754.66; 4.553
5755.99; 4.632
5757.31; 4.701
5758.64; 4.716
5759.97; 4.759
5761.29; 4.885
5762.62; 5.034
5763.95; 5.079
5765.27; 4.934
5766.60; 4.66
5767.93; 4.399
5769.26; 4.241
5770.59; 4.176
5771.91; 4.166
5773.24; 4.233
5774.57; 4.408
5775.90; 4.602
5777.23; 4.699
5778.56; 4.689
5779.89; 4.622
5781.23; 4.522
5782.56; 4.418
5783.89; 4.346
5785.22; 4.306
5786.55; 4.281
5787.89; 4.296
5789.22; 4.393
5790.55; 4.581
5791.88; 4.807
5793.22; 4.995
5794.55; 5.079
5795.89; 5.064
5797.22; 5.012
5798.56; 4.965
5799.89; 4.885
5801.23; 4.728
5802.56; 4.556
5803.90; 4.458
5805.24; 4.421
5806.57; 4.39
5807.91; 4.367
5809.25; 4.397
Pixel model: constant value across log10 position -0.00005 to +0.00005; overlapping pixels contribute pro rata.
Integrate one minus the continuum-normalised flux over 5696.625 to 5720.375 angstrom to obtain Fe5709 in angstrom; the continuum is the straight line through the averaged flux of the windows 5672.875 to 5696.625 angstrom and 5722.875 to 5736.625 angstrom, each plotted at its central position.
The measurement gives 0.4 angstrom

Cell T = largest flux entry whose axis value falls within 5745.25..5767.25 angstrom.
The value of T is 5.079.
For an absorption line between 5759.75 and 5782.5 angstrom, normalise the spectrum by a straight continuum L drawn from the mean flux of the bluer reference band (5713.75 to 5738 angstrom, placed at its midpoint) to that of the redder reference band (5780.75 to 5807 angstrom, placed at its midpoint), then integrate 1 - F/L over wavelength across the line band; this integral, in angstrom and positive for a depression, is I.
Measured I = 0.5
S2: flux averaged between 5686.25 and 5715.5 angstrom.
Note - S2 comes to 4.46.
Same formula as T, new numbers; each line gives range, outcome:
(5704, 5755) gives 5.109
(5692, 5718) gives 5.057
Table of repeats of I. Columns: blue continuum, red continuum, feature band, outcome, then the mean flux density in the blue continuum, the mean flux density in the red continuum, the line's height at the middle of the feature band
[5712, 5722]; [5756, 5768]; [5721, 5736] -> 0.3 angstrom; 4.8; 4.81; 4.8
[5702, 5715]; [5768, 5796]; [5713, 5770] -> -3.5 angstrom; 4.45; 4.51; 4.48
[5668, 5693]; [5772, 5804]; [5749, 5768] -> -0.6 angstrom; 4.58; 4.62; 4.61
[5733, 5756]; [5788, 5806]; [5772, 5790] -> 1.2 angstrom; 4.78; 4.75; 4.76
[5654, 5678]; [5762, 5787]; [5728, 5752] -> -1.3 angstrom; 4.56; 4.52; 4.53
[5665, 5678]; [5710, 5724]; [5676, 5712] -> 1.4 angstrom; 4.62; 4.71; 4.66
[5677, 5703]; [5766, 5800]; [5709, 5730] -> -0.9 angstrom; 4.49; 4.57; 4.51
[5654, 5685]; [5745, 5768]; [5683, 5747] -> 0.5 angstrom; 4.56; 4.77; 4.67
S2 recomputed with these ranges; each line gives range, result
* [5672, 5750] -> 4.64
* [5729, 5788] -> 4.65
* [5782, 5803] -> 4.67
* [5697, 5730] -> 4.6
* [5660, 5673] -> 4.62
